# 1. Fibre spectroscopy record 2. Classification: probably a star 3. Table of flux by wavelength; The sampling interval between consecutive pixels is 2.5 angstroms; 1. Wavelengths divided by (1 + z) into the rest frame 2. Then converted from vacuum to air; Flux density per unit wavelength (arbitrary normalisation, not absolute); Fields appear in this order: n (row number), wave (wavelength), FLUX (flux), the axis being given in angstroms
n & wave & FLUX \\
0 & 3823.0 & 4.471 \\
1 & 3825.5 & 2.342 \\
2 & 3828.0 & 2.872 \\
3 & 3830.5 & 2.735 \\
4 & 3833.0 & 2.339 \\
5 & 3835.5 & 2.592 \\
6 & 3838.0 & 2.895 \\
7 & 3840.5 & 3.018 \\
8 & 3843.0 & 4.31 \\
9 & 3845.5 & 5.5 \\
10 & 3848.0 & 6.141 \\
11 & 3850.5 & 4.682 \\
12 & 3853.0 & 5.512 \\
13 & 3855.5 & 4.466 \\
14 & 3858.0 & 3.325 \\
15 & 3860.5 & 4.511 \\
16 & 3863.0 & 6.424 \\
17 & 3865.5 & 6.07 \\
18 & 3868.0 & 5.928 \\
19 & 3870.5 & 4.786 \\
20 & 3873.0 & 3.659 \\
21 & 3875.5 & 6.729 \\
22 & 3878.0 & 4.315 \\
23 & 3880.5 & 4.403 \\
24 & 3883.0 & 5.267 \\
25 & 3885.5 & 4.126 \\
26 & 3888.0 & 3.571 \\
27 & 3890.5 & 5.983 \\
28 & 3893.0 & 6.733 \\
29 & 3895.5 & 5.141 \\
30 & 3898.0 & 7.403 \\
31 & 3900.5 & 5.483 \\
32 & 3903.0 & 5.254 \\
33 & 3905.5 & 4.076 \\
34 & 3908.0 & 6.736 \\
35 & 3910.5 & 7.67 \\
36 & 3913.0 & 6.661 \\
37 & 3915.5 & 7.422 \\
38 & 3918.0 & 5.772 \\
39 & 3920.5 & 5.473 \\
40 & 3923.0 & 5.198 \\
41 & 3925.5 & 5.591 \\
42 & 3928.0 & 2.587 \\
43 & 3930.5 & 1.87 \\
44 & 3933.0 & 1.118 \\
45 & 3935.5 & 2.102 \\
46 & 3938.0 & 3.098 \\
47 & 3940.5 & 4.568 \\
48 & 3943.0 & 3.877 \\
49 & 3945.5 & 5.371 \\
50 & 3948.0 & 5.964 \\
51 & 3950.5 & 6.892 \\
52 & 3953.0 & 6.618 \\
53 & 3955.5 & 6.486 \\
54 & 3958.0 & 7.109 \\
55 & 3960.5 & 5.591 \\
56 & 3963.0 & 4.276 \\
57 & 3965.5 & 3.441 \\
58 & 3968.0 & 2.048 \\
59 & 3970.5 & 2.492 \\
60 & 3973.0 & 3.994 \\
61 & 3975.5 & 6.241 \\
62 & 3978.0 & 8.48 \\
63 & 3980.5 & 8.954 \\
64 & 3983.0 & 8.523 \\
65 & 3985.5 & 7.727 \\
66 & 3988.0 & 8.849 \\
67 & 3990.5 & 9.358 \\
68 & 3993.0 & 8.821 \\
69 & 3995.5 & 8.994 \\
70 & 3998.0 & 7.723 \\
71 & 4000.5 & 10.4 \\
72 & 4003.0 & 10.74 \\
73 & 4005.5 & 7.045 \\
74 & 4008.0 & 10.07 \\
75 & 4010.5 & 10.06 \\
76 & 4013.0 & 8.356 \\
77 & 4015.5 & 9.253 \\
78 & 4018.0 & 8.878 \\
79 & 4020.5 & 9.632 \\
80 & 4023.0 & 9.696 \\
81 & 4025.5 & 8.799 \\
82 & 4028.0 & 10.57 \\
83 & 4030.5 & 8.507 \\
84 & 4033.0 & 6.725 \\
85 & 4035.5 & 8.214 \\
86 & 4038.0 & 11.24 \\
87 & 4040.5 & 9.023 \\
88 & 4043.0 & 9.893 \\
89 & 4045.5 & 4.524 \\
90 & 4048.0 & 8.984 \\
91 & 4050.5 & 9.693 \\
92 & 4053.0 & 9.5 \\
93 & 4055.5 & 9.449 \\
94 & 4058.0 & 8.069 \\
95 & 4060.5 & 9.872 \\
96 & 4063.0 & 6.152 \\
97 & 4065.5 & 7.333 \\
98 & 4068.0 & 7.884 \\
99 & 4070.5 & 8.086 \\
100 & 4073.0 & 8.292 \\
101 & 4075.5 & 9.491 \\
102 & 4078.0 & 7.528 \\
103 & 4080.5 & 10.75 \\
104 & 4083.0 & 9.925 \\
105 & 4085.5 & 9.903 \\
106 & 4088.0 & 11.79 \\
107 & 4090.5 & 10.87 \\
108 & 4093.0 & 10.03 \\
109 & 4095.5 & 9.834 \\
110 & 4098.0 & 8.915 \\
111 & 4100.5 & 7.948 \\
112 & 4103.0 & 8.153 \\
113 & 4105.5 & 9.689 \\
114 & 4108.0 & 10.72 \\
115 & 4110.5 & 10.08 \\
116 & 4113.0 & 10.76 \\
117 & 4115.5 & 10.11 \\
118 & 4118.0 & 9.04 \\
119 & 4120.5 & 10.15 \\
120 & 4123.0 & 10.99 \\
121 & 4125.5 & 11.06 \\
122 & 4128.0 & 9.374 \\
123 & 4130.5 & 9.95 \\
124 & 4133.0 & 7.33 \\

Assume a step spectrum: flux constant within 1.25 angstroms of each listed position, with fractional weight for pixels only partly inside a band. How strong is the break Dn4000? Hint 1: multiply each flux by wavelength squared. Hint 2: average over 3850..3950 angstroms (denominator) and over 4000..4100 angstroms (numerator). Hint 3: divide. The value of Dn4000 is 1.96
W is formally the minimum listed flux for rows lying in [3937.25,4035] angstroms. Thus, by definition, 2.048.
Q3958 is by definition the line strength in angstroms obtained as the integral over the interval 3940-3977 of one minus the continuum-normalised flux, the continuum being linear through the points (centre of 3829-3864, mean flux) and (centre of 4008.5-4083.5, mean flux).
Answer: 9.4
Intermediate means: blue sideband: 4.15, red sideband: 8.81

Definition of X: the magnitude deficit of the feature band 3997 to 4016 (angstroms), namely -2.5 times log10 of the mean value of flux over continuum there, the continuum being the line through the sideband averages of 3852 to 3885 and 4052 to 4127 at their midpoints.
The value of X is -0.19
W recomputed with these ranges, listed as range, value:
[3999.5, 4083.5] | 4.524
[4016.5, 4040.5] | 6.725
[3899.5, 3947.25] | 1.118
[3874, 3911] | 3.571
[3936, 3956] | 3.098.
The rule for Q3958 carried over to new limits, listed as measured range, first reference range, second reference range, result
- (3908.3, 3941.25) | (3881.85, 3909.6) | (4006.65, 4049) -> 8.2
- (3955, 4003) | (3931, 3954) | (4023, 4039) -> -4.3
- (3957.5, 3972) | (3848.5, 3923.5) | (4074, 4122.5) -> 6.2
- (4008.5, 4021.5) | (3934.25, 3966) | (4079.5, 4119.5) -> -3.8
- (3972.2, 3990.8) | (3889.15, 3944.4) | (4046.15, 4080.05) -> -3.5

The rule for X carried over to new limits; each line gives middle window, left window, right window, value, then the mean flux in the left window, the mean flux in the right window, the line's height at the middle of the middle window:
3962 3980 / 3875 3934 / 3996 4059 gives 0.499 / 5.19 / 9.01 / 7.25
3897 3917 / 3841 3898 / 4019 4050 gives -0.065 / 5.1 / 8.84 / 5.95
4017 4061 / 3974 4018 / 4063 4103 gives -0.001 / 8.77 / 9.11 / 8.94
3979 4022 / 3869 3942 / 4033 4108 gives -0.236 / 4.92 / 8.99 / 7.27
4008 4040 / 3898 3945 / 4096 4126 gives -0.226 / 4.78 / 9.77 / 7.48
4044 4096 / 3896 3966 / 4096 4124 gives -0.031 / 5.15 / 9.68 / 8.67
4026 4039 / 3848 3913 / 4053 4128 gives -0.089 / 5.33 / 9.41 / 8.28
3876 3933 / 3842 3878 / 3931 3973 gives -0.101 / 5.12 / 4.38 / 4.76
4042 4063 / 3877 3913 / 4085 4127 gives 0.035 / 5.49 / 10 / 8.86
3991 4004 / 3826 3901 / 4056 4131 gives -0.244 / 4.67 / 9.42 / 7.44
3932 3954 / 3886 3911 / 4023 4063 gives 0.455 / 5.7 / 8.81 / 6.66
